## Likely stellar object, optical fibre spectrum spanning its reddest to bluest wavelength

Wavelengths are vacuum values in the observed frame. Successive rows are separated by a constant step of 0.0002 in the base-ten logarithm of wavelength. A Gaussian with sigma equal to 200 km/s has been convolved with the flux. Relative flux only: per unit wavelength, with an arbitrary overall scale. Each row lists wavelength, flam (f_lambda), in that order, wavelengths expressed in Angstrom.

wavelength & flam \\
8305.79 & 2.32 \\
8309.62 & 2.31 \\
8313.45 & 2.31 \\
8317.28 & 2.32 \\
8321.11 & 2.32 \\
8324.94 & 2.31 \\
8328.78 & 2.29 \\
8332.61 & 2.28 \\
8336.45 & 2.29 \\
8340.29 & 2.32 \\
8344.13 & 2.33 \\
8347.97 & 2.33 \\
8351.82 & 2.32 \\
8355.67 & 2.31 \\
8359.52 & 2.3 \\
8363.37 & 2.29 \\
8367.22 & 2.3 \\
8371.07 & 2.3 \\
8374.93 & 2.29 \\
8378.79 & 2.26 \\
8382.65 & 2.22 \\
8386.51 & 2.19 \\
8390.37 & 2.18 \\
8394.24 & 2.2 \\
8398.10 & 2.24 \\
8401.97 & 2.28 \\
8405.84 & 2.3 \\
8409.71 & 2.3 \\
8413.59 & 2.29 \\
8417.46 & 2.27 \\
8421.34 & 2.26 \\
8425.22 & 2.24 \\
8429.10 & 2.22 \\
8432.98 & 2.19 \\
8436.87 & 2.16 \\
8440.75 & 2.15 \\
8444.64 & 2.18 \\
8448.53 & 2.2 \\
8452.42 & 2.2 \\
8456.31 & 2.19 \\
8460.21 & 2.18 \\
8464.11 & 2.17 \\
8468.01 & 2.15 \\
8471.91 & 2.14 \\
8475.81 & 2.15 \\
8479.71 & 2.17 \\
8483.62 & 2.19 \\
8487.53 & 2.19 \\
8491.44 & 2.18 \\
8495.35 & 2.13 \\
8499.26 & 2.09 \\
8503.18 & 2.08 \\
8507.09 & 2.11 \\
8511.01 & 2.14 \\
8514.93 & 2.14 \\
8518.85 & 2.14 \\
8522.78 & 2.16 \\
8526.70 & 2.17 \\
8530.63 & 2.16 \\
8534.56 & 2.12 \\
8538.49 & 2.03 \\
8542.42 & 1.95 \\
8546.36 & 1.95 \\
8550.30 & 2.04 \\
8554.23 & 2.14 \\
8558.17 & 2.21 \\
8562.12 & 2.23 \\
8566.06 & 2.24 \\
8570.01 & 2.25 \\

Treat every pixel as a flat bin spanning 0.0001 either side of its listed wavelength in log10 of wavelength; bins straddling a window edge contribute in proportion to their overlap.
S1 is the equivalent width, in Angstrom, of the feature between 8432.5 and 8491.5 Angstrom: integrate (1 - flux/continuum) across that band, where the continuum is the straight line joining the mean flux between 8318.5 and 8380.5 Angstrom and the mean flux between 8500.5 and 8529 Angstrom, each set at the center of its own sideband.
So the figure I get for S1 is 0.4 Angstrom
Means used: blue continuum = 2.3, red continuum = 2.13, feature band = 2.17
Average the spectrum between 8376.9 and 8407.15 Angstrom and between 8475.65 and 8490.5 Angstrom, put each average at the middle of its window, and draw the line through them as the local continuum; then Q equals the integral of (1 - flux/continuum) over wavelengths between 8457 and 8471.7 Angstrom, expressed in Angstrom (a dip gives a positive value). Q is 0.2 Angstrom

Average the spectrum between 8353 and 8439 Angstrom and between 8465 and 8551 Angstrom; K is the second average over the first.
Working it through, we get 0.9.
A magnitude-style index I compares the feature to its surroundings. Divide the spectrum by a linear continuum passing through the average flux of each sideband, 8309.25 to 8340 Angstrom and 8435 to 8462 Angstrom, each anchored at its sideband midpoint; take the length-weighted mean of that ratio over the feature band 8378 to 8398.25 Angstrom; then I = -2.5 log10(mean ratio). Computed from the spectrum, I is 0.01 mag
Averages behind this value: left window 2.3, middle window 2.21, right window 2.18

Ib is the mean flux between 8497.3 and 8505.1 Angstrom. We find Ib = 2.08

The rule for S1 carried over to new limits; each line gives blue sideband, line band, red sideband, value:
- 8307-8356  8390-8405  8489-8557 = 0.03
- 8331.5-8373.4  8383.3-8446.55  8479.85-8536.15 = 0.37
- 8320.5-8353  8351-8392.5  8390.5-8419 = 0.33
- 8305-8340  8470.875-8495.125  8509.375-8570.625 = 0.06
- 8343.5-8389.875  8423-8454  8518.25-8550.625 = 0.03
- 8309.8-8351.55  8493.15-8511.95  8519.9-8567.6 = 0.39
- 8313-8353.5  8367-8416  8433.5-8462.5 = -0.26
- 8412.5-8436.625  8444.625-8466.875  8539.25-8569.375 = 0.21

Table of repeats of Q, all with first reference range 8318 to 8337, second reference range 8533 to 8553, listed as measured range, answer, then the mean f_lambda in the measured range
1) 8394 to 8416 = -0.7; 2.27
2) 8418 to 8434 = -0.4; 2.23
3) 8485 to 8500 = -0.5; 2.15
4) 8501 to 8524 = -0.7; 2.13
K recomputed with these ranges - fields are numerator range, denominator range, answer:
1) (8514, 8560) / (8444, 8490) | 0.97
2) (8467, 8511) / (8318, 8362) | 0.93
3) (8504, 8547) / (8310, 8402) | 0.92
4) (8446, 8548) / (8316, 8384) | 0.93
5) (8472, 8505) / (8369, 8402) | 0.96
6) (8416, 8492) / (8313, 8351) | 0.95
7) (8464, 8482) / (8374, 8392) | 0.97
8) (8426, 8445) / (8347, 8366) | 0.95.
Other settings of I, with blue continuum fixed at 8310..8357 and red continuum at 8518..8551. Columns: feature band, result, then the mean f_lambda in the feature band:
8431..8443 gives 0.01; 2.17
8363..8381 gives -0.01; 2.29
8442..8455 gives -0.01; 2.19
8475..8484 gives -0.01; 2.17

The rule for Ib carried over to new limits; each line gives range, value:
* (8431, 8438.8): 2.17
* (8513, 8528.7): 2.15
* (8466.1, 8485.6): 2.16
